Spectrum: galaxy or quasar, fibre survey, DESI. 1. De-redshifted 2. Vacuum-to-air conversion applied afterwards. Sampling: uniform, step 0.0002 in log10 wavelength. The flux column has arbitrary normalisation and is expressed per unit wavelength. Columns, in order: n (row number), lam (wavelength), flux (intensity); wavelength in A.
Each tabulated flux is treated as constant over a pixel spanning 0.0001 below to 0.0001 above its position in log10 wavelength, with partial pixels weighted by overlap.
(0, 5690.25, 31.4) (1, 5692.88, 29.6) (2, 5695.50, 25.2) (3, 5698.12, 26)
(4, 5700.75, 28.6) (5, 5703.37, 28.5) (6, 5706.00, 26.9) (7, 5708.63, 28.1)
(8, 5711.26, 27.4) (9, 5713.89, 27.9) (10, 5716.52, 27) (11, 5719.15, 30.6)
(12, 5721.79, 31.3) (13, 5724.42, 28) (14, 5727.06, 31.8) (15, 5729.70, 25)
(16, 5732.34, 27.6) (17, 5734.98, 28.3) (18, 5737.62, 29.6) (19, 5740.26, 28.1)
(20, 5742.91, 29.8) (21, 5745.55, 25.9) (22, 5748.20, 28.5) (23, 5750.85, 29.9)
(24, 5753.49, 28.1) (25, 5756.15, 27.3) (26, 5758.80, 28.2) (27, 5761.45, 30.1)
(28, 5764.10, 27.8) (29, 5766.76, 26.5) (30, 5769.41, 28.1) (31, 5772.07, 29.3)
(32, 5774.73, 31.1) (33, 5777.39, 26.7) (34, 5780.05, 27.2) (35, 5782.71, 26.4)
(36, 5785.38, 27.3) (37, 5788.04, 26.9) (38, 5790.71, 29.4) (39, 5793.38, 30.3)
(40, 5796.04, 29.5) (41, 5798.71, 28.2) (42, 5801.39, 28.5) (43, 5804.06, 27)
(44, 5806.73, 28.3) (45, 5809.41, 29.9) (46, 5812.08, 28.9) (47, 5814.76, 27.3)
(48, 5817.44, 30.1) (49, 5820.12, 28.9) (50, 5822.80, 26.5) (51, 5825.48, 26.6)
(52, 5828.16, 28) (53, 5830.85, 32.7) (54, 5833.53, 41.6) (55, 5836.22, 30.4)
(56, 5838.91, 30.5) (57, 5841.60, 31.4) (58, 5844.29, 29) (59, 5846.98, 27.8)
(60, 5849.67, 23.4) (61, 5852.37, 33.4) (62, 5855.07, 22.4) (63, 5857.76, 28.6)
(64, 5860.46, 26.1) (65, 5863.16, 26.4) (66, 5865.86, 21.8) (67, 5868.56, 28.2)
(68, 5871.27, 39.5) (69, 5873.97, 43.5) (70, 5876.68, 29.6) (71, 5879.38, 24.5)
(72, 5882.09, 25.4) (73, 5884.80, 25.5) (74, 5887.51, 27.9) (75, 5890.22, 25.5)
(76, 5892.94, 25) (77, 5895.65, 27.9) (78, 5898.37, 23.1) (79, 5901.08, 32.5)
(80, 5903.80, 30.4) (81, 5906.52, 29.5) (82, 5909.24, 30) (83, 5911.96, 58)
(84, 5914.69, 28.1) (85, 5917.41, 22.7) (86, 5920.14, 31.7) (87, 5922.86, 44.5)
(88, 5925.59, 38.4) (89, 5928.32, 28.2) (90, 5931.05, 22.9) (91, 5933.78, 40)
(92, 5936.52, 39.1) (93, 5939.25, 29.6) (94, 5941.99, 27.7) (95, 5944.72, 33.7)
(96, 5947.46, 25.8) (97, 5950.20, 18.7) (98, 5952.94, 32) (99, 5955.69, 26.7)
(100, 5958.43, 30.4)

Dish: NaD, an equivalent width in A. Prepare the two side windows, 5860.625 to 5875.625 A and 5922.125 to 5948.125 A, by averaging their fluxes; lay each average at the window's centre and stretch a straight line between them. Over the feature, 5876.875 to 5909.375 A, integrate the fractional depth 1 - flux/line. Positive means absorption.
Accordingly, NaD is 4.78 A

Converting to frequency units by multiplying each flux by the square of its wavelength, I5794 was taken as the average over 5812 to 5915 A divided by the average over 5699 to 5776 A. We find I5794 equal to 1.1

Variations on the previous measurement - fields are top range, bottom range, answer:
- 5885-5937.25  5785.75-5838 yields 1.11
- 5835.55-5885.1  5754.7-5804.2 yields 1.05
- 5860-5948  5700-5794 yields 1.15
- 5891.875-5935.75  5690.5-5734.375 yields 1.23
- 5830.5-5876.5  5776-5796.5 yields 1.11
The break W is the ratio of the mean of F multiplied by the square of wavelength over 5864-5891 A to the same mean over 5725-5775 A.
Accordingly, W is 1.1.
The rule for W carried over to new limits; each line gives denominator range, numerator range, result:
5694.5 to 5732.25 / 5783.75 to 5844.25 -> 1.09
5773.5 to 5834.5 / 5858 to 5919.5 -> 1.05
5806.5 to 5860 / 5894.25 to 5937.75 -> 1.16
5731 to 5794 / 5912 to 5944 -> 1.24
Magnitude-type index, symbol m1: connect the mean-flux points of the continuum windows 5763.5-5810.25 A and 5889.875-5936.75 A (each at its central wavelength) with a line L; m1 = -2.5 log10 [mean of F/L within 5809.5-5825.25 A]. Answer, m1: 0.03 mag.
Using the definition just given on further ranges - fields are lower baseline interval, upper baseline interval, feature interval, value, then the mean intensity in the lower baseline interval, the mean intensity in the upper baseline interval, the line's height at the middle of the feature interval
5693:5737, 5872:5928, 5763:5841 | 0.02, 28.1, 31.2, 29.6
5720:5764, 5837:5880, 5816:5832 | 0.01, 28.6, 29.2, 29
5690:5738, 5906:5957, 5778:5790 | 0.09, 28.3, 32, 29.5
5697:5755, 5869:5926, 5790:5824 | 0.04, 28.3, 31.4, 29.8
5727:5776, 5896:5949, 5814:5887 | 0.05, 28.4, 32.3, 30.6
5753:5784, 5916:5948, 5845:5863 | 0.12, 28.1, 32.2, 30.2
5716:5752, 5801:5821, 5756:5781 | 0.01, 28.7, 28.6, 28.7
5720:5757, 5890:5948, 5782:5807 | 0.05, 28.5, 31.8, 29.5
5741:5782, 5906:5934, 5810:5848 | 0.02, 28.3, 33.9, 30.7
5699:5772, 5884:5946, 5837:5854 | 0.04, 28.3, 31.4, 30.2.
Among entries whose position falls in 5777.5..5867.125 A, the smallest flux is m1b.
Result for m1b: 21.8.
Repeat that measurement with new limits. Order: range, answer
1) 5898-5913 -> 23.1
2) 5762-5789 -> 26.4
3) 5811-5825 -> 26.5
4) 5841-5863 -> 22.4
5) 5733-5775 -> 25.9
